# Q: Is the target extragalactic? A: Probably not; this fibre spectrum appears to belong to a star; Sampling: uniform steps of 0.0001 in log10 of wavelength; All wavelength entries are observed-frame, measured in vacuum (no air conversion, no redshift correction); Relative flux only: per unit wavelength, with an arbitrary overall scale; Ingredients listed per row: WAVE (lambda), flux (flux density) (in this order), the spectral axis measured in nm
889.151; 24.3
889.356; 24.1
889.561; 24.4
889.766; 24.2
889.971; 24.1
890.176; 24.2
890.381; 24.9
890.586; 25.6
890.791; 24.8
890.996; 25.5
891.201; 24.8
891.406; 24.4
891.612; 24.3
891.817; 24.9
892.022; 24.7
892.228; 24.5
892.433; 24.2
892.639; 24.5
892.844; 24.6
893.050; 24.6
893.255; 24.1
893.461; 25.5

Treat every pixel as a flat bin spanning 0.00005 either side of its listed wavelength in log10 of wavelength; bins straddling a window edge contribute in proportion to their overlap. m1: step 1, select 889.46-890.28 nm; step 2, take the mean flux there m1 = 24.2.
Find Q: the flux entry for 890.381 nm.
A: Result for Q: 24.9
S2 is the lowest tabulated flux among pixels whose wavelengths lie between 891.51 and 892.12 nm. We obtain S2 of 24.3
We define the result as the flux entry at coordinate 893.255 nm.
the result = 24.1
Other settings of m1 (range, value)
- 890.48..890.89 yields 25.2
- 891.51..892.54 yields 24.5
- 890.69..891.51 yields 24.9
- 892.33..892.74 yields 24.3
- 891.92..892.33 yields 24.6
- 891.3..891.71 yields 24.3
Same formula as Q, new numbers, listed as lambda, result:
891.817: 24.9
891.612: 24.3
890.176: 24.2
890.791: 24.8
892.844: 24.6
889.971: 24.1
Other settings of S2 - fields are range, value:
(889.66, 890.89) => 24.1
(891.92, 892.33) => 24.5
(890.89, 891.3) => 24.8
